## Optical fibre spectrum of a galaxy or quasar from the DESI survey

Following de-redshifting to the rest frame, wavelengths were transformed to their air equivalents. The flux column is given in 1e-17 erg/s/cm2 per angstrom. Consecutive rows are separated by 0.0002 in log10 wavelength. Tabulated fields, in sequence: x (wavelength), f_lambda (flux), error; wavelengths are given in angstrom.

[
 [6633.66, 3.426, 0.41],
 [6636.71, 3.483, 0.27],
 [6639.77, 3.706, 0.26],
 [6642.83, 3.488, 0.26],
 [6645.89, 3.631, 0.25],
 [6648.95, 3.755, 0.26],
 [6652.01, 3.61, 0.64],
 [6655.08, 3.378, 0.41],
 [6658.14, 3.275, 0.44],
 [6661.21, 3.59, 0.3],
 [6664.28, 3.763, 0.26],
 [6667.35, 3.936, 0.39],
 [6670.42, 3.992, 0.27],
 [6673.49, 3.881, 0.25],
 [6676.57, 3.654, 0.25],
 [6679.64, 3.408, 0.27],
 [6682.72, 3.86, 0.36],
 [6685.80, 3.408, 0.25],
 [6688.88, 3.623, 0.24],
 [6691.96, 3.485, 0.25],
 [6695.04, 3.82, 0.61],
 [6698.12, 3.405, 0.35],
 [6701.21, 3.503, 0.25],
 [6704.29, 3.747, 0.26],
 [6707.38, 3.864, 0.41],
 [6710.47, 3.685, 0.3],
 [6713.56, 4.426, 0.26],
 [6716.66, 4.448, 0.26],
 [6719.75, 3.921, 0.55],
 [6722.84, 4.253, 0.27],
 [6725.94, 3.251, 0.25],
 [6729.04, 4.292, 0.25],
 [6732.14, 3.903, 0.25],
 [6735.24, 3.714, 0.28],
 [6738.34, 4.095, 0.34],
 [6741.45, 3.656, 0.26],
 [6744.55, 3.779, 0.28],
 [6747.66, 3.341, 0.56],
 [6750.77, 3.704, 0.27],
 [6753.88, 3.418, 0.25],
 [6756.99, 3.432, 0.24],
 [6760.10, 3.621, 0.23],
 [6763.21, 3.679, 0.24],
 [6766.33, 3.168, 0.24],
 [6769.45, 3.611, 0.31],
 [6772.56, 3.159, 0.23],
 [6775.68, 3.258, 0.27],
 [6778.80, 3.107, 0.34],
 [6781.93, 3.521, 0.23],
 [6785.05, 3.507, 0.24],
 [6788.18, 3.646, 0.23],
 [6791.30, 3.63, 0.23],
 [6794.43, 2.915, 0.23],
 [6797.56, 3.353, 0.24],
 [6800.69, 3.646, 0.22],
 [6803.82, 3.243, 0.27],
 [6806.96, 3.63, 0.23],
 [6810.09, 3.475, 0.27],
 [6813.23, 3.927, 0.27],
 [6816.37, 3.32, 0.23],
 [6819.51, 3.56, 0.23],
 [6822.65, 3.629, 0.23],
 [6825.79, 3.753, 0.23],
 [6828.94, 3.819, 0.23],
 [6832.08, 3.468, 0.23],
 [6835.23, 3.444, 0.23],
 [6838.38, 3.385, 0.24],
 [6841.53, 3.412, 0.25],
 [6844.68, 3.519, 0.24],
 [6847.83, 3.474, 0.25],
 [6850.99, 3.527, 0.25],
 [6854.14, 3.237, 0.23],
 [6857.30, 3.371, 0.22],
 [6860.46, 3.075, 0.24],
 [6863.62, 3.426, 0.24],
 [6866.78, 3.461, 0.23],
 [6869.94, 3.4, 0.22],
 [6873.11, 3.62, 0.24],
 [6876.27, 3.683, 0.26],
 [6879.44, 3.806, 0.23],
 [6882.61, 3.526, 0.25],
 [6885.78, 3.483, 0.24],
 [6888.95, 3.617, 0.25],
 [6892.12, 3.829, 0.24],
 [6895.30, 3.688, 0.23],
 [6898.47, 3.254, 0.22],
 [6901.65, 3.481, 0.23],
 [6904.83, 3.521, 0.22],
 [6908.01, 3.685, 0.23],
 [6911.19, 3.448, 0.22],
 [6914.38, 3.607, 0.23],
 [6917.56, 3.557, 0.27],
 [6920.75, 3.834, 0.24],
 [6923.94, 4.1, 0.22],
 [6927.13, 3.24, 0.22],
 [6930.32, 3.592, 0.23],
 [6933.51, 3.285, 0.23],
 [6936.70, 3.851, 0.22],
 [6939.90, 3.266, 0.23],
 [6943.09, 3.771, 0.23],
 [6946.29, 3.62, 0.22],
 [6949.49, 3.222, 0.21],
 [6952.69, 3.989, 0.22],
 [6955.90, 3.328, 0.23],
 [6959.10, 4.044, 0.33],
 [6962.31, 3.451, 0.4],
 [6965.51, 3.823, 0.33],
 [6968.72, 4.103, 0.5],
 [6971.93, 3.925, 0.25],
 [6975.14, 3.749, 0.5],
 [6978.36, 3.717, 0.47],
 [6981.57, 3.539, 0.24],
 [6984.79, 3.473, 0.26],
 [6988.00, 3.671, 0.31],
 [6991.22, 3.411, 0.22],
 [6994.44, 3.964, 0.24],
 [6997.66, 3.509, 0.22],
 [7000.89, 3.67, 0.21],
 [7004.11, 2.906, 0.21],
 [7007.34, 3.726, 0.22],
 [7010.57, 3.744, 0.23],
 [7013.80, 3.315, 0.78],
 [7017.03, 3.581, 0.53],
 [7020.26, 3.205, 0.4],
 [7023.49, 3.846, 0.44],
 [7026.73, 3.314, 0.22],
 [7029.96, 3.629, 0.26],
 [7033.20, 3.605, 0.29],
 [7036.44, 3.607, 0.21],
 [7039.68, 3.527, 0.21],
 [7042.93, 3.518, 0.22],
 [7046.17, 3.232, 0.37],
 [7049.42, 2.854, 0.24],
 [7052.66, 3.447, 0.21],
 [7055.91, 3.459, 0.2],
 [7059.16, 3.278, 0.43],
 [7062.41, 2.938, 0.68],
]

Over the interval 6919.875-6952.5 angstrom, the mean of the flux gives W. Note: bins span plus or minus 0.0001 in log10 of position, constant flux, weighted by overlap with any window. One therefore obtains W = 3.59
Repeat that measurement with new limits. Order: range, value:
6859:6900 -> 3.53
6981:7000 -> 3.6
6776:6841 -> 3.49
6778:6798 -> 3.39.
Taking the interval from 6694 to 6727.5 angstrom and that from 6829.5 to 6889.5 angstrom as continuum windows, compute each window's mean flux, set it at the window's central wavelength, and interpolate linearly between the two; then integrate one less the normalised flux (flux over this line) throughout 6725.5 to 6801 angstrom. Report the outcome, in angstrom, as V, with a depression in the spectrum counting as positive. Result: 3.65 angstrom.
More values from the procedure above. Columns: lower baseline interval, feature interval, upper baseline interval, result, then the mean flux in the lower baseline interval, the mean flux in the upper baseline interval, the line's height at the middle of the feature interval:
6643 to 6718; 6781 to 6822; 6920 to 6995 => 2.2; 3.71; 3.66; 3.69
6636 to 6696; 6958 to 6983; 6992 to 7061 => -2.1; 3.64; 3.47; 3.5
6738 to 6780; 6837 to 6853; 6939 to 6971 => 0.5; 3.49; 3.68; 3.57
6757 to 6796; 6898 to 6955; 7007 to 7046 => -1.6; 3.4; 3.53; 3.48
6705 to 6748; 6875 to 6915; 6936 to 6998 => 1.7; 3.91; 3.67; 3.74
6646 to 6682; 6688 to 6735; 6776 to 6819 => -3.3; 3.66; 3.45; 3.59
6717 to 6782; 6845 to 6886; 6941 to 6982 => 2.3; 3.63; 3.71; 3.68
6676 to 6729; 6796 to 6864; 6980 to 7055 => 3.1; 3.77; 3.49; 3.66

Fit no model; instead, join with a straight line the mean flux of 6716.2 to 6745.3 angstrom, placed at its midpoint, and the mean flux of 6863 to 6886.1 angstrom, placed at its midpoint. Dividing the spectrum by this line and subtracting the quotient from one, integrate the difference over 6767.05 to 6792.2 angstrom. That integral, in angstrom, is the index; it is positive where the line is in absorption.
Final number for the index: 2.51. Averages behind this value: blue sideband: 3.92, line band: 3.42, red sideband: 3.56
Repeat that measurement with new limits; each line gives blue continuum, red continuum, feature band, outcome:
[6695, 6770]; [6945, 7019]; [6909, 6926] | -0.2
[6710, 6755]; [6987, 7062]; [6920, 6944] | -0.1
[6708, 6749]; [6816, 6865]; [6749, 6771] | 1.5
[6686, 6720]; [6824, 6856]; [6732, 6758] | 0.3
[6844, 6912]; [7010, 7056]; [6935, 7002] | -3.8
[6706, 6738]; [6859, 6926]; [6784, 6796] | 1.3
